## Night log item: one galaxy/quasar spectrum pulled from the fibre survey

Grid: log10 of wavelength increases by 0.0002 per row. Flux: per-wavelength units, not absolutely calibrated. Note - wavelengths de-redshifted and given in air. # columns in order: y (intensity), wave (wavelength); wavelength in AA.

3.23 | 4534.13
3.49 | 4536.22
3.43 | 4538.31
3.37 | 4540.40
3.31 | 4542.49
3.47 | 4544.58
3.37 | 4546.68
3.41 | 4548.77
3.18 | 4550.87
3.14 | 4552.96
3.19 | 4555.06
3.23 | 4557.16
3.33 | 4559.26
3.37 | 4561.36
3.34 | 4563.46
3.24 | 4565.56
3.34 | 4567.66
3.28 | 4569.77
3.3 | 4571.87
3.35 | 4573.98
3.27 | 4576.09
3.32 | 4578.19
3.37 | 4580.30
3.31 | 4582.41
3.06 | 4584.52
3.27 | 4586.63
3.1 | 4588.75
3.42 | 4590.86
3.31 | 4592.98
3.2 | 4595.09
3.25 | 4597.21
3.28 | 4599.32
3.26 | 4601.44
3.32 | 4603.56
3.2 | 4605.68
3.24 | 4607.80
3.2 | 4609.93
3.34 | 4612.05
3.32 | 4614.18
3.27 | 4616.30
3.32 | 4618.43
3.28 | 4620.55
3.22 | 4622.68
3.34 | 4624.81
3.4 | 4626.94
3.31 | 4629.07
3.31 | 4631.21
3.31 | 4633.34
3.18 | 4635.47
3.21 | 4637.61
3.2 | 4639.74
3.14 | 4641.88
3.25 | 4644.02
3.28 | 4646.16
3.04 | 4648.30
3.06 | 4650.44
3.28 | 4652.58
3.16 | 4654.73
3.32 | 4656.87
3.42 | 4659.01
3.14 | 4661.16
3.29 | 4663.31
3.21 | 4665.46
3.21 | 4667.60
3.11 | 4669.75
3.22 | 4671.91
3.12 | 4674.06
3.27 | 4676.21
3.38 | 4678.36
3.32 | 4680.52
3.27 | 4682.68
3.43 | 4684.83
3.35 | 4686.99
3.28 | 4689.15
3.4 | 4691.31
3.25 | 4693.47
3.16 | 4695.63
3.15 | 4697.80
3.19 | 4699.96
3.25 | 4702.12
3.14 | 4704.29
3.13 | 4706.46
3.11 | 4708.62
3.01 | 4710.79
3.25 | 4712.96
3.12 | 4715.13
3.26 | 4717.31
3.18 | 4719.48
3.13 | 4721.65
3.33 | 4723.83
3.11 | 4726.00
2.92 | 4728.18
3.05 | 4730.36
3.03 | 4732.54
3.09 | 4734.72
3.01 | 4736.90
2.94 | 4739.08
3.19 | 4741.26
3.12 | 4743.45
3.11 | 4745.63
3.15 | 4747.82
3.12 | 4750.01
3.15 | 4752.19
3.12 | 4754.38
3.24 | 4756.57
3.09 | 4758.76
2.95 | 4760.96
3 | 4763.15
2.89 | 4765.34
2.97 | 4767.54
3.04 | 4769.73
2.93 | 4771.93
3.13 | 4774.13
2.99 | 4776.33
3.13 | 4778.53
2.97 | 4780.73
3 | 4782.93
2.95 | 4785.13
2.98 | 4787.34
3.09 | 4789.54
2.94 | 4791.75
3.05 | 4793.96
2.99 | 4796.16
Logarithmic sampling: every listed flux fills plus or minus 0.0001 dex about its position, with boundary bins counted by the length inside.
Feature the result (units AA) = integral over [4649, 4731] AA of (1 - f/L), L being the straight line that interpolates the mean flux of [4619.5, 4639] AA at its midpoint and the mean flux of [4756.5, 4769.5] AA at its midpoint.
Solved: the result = -1.4 AA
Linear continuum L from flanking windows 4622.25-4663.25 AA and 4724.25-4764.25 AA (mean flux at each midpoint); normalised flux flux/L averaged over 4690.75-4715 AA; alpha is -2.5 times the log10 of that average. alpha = -0.01 mag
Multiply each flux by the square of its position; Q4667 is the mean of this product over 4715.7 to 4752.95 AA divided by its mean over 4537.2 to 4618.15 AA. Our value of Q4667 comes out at 1.0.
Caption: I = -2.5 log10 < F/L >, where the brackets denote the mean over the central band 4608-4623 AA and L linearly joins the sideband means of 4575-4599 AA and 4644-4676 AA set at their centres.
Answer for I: -0.01 mag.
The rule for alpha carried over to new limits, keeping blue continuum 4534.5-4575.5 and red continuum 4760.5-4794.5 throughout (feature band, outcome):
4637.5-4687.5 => -0.02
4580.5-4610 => 0.00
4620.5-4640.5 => -0.02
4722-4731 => -0.01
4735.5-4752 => -0.02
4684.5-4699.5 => -0.05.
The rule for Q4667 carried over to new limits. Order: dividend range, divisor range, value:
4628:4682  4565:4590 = 1.02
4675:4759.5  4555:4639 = 1.02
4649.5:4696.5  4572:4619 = 1.03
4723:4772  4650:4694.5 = 0.97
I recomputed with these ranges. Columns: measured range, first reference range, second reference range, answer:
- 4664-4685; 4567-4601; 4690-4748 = -0.02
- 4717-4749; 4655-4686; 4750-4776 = 0.00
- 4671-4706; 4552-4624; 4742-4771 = -0.04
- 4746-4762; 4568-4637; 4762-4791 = -0.03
